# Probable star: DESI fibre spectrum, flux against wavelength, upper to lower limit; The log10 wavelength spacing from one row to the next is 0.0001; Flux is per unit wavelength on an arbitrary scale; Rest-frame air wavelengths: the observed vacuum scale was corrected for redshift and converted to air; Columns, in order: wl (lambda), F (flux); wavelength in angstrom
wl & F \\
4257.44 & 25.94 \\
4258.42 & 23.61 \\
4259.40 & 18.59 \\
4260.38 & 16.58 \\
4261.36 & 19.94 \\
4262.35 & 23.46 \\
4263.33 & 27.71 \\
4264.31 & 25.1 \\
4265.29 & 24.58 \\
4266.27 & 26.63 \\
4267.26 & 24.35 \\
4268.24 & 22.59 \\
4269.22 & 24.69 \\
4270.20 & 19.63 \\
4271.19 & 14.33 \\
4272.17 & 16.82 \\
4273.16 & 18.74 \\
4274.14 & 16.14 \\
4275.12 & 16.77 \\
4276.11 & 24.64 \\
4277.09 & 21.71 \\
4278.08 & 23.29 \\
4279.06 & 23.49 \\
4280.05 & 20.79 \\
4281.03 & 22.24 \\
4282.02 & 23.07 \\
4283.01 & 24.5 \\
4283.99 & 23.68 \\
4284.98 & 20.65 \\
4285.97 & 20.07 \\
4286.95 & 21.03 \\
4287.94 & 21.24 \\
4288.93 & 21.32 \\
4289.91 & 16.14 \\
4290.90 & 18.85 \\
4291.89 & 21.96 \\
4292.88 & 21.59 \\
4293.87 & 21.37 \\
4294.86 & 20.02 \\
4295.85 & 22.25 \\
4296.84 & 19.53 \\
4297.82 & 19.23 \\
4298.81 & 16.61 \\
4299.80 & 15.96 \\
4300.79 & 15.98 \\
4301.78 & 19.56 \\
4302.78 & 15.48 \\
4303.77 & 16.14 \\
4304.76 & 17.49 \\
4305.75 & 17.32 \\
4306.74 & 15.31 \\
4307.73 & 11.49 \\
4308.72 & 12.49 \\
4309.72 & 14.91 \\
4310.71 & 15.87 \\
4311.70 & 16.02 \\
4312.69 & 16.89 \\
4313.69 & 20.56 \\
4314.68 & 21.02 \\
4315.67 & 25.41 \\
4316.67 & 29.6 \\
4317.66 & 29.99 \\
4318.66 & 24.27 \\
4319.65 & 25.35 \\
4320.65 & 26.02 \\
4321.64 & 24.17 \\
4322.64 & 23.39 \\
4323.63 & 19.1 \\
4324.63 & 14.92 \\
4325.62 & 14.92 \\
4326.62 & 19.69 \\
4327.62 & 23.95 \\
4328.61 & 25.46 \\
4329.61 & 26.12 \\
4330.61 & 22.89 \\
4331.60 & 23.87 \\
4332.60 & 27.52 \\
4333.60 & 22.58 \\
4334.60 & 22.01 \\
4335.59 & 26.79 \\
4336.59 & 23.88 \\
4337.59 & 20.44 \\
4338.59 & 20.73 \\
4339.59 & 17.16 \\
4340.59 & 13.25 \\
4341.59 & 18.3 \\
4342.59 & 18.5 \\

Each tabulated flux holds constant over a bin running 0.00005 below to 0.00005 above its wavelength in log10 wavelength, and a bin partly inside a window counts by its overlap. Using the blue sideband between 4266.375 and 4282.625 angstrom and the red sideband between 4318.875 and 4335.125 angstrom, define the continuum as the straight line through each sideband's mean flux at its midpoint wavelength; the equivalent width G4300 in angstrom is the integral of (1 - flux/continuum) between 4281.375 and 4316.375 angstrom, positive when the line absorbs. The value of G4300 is 4.5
